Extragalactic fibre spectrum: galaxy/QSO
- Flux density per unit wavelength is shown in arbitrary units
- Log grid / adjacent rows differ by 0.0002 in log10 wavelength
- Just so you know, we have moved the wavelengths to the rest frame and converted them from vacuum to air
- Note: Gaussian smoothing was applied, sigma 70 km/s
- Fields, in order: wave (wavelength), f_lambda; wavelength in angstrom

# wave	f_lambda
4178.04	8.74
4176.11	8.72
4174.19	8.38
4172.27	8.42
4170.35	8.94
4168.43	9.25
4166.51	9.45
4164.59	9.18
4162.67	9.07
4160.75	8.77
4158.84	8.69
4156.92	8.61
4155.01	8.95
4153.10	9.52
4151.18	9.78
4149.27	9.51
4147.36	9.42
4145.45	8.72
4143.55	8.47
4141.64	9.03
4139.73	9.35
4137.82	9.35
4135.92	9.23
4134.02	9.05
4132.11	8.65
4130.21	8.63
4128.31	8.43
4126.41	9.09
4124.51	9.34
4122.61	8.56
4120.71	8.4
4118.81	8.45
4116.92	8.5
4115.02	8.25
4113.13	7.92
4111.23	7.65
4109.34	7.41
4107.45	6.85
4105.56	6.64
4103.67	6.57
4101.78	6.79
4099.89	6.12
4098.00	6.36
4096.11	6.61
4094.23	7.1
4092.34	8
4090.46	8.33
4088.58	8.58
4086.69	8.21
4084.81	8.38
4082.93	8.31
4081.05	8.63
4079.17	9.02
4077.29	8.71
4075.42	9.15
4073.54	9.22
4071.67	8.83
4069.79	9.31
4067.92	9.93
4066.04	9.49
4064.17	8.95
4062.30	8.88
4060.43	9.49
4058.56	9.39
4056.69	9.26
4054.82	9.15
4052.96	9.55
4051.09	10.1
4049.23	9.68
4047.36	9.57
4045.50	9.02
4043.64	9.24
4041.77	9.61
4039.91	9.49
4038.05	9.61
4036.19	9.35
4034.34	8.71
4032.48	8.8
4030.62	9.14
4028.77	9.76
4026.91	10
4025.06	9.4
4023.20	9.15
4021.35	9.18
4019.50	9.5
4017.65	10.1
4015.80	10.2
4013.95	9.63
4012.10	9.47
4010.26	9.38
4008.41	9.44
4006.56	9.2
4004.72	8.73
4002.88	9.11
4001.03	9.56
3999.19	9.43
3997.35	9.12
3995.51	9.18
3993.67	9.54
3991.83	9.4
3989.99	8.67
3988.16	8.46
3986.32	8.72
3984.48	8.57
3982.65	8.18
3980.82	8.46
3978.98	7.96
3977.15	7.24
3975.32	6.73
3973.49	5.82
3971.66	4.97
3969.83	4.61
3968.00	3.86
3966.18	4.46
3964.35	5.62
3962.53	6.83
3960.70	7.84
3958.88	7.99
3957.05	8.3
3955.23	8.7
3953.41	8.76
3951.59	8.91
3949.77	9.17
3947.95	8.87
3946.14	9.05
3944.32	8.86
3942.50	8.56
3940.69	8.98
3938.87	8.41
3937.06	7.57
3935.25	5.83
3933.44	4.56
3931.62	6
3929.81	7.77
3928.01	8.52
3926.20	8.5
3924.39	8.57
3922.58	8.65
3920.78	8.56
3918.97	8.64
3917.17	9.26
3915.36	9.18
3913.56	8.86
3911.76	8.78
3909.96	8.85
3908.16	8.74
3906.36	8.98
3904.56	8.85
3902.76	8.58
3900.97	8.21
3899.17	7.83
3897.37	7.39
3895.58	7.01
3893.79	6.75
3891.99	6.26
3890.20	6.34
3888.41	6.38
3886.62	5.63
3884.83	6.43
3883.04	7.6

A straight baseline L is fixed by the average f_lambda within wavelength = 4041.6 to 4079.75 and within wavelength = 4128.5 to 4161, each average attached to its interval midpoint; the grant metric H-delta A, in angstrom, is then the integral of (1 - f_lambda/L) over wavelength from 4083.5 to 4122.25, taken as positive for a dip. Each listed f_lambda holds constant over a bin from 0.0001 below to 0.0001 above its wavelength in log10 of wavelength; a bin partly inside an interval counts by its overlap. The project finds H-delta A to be 6.7 angstrom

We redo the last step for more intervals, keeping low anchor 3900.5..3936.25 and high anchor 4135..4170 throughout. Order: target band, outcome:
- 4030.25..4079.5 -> -3.1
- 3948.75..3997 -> 4.7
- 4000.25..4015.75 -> -1.5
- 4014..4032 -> -2.0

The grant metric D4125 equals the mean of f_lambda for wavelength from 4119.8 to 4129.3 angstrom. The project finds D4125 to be 8.76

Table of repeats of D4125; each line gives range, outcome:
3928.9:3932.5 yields 6.92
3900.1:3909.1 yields 8.68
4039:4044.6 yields 9.44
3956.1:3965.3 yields 7.31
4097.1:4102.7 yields 6.42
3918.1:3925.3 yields 8.6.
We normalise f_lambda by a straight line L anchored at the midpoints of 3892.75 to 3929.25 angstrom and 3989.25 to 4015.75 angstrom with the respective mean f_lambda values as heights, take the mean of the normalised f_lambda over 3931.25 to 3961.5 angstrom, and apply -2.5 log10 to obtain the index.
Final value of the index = 0.09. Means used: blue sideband 8.42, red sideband 9.31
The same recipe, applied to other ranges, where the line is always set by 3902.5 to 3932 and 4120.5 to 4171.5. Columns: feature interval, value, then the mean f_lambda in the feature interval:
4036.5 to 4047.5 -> -0.069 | 9.41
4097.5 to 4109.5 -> 0.323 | 6.64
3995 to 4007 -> -0.054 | 9.19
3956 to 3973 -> 0.389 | 6.07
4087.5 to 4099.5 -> 0.198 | 7.44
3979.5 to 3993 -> 0.011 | 8.63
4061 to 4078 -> -0.036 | 9.18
